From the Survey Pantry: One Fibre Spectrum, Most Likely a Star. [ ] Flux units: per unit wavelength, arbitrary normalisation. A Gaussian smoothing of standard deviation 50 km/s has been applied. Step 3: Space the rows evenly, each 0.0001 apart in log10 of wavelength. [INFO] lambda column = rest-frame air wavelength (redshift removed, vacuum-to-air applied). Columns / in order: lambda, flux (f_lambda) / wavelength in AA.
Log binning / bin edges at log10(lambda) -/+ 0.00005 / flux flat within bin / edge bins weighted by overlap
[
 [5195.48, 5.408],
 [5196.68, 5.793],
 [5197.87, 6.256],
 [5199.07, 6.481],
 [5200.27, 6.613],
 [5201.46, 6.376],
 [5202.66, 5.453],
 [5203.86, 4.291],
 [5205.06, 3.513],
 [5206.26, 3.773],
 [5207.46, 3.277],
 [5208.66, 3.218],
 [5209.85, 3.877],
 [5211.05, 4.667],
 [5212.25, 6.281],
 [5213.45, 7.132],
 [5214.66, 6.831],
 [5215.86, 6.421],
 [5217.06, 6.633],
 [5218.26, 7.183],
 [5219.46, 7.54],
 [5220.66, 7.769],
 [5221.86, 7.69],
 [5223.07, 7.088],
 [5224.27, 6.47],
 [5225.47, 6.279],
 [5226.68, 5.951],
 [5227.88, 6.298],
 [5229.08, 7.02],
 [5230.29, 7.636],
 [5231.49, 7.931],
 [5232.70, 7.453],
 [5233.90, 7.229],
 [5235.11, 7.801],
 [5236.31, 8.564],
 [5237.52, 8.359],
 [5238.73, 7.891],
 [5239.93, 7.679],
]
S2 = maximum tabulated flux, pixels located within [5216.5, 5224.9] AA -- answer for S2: 7.769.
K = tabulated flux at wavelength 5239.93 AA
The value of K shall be 7.679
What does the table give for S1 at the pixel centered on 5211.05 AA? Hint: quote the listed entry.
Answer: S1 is 4.667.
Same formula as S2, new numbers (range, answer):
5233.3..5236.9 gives 8.564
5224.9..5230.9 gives 7.636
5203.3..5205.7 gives 4.291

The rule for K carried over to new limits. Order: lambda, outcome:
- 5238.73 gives 7.891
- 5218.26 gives 7.183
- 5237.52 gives 8.359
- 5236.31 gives 8.564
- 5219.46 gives 7.54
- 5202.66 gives 5.453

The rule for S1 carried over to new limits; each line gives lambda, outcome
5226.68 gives 5.951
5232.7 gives 7.453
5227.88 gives 6.298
